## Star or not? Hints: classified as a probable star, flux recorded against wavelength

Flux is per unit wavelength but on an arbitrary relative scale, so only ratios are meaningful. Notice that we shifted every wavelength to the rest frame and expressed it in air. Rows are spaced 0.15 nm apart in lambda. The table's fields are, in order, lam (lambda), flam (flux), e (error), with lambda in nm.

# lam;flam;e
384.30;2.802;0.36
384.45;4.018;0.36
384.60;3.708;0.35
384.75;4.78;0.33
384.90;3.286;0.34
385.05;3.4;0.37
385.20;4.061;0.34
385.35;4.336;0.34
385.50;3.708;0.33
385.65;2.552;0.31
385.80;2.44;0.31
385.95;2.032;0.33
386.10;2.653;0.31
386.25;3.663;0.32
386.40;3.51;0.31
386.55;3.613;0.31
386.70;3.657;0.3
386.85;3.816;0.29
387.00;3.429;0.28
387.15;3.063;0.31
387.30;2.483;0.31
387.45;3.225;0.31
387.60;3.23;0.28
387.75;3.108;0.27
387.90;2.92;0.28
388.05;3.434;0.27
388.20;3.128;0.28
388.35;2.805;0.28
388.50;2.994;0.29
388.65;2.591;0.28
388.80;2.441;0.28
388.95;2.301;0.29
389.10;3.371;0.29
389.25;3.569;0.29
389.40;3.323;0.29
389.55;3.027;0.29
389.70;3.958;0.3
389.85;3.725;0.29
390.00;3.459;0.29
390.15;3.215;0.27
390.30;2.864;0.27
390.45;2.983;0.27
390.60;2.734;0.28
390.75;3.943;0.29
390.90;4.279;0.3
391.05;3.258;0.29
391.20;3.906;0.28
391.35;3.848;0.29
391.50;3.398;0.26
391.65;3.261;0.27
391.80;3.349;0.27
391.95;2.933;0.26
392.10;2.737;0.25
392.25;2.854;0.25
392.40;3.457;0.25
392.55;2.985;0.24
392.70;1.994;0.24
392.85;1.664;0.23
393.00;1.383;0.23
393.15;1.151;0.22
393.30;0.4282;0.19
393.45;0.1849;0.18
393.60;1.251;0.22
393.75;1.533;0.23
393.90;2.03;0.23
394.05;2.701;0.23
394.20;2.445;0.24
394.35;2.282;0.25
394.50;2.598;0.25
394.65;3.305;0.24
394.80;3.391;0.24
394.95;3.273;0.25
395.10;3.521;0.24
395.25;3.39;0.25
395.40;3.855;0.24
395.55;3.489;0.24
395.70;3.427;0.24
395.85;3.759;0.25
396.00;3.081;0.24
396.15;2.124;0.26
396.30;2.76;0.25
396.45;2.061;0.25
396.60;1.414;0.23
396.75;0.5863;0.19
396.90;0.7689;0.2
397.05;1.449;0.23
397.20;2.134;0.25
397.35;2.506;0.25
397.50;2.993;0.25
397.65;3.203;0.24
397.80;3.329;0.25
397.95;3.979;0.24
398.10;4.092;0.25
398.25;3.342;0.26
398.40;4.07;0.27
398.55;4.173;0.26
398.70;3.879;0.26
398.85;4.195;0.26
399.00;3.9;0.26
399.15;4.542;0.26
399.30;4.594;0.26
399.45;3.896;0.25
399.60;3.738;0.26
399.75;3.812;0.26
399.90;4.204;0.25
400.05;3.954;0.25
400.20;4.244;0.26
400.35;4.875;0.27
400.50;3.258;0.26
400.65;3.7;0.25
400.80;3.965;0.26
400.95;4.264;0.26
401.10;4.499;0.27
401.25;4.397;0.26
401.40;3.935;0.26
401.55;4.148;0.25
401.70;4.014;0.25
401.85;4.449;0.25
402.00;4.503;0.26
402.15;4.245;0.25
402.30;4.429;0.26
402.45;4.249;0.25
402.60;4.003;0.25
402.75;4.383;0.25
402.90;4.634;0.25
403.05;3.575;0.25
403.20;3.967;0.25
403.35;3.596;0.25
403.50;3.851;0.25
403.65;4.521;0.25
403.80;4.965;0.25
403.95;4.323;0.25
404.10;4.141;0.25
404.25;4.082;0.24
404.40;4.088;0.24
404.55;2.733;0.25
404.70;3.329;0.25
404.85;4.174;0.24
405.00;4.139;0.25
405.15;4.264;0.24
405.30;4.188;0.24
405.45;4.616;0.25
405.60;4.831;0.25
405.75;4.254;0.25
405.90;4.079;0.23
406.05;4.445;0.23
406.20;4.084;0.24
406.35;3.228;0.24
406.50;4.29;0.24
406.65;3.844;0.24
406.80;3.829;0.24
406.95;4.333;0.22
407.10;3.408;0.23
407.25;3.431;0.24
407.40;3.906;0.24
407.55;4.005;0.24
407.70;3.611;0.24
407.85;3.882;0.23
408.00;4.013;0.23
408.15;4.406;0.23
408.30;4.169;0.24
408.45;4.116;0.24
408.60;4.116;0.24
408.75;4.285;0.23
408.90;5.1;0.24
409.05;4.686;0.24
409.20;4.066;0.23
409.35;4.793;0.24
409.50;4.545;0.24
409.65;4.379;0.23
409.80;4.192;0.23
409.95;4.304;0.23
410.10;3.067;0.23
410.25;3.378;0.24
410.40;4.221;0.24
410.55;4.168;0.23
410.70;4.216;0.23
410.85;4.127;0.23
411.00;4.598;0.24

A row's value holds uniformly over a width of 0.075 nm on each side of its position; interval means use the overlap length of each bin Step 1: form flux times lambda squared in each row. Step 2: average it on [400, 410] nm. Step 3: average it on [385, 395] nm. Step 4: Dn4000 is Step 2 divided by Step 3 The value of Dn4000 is 1.5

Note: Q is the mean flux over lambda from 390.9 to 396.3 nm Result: 2.72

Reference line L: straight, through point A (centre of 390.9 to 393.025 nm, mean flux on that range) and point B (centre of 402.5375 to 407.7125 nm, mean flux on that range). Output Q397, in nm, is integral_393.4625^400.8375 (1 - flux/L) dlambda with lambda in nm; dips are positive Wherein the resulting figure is 0.66 nm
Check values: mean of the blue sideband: 3.01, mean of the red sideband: 4.04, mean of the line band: 3.14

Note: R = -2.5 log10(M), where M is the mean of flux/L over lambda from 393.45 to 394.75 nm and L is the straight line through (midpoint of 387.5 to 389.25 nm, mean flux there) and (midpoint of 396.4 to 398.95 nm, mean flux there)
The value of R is 0.31 mag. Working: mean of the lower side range 2.97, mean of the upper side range 2.85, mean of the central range 2.17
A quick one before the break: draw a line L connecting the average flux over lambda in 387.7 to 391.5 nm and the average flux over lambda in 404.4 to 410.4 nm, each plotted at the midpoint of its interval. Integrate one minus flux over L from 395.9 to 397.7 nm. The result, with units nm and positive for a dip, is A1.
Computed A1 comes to 0.746 nm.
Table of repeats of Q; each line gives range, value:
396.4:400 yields 3.22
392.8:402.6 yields 3.19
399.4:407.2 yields 4.09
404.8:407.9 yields 4.04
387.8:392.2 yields 3.23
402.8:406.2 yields 4.13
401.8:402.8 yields 4.32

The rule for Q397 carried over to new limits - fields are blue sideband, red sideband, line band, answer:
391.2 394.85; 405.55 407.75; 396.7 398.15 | 0.209 nm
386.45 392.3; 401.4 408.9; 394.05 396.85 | 0.600 nm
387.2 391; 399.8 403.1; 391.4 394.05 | 0.967 nm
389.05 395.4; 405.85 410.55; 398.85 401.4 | -0.489 nm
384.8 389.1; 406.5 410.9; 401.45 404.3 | -0.277 nm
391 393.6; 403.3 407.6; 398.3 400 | -0.410 nm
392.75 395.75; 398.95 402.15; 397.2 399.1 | -0.063 nm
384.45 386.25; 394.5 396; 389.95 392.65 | 0.099 nm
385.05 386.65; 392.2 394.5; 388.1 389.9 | -0.279 nm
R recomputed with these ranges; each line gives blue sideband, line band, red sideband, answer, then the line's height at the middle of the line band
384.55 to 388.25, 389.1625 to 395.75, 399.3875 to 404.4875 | 0.26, 3.65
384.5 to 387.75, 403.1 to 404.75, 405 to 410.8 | 0.00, 3.99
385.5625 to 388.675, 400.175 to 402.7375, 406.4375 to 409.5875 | -0.11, 3.8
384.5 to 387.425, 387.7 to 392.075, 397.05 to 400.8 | 0.08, 3.49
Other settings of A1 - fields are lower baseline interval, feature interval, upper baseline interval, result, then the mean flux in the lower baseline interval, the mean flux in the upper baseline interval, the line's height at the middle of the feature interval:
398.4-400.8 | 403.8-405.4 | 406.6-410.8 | 0.03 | 4.06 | 4.09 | 4.08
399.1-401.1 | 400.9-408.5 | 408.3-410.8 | 0.11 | 4.09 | 4.22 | 4.16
